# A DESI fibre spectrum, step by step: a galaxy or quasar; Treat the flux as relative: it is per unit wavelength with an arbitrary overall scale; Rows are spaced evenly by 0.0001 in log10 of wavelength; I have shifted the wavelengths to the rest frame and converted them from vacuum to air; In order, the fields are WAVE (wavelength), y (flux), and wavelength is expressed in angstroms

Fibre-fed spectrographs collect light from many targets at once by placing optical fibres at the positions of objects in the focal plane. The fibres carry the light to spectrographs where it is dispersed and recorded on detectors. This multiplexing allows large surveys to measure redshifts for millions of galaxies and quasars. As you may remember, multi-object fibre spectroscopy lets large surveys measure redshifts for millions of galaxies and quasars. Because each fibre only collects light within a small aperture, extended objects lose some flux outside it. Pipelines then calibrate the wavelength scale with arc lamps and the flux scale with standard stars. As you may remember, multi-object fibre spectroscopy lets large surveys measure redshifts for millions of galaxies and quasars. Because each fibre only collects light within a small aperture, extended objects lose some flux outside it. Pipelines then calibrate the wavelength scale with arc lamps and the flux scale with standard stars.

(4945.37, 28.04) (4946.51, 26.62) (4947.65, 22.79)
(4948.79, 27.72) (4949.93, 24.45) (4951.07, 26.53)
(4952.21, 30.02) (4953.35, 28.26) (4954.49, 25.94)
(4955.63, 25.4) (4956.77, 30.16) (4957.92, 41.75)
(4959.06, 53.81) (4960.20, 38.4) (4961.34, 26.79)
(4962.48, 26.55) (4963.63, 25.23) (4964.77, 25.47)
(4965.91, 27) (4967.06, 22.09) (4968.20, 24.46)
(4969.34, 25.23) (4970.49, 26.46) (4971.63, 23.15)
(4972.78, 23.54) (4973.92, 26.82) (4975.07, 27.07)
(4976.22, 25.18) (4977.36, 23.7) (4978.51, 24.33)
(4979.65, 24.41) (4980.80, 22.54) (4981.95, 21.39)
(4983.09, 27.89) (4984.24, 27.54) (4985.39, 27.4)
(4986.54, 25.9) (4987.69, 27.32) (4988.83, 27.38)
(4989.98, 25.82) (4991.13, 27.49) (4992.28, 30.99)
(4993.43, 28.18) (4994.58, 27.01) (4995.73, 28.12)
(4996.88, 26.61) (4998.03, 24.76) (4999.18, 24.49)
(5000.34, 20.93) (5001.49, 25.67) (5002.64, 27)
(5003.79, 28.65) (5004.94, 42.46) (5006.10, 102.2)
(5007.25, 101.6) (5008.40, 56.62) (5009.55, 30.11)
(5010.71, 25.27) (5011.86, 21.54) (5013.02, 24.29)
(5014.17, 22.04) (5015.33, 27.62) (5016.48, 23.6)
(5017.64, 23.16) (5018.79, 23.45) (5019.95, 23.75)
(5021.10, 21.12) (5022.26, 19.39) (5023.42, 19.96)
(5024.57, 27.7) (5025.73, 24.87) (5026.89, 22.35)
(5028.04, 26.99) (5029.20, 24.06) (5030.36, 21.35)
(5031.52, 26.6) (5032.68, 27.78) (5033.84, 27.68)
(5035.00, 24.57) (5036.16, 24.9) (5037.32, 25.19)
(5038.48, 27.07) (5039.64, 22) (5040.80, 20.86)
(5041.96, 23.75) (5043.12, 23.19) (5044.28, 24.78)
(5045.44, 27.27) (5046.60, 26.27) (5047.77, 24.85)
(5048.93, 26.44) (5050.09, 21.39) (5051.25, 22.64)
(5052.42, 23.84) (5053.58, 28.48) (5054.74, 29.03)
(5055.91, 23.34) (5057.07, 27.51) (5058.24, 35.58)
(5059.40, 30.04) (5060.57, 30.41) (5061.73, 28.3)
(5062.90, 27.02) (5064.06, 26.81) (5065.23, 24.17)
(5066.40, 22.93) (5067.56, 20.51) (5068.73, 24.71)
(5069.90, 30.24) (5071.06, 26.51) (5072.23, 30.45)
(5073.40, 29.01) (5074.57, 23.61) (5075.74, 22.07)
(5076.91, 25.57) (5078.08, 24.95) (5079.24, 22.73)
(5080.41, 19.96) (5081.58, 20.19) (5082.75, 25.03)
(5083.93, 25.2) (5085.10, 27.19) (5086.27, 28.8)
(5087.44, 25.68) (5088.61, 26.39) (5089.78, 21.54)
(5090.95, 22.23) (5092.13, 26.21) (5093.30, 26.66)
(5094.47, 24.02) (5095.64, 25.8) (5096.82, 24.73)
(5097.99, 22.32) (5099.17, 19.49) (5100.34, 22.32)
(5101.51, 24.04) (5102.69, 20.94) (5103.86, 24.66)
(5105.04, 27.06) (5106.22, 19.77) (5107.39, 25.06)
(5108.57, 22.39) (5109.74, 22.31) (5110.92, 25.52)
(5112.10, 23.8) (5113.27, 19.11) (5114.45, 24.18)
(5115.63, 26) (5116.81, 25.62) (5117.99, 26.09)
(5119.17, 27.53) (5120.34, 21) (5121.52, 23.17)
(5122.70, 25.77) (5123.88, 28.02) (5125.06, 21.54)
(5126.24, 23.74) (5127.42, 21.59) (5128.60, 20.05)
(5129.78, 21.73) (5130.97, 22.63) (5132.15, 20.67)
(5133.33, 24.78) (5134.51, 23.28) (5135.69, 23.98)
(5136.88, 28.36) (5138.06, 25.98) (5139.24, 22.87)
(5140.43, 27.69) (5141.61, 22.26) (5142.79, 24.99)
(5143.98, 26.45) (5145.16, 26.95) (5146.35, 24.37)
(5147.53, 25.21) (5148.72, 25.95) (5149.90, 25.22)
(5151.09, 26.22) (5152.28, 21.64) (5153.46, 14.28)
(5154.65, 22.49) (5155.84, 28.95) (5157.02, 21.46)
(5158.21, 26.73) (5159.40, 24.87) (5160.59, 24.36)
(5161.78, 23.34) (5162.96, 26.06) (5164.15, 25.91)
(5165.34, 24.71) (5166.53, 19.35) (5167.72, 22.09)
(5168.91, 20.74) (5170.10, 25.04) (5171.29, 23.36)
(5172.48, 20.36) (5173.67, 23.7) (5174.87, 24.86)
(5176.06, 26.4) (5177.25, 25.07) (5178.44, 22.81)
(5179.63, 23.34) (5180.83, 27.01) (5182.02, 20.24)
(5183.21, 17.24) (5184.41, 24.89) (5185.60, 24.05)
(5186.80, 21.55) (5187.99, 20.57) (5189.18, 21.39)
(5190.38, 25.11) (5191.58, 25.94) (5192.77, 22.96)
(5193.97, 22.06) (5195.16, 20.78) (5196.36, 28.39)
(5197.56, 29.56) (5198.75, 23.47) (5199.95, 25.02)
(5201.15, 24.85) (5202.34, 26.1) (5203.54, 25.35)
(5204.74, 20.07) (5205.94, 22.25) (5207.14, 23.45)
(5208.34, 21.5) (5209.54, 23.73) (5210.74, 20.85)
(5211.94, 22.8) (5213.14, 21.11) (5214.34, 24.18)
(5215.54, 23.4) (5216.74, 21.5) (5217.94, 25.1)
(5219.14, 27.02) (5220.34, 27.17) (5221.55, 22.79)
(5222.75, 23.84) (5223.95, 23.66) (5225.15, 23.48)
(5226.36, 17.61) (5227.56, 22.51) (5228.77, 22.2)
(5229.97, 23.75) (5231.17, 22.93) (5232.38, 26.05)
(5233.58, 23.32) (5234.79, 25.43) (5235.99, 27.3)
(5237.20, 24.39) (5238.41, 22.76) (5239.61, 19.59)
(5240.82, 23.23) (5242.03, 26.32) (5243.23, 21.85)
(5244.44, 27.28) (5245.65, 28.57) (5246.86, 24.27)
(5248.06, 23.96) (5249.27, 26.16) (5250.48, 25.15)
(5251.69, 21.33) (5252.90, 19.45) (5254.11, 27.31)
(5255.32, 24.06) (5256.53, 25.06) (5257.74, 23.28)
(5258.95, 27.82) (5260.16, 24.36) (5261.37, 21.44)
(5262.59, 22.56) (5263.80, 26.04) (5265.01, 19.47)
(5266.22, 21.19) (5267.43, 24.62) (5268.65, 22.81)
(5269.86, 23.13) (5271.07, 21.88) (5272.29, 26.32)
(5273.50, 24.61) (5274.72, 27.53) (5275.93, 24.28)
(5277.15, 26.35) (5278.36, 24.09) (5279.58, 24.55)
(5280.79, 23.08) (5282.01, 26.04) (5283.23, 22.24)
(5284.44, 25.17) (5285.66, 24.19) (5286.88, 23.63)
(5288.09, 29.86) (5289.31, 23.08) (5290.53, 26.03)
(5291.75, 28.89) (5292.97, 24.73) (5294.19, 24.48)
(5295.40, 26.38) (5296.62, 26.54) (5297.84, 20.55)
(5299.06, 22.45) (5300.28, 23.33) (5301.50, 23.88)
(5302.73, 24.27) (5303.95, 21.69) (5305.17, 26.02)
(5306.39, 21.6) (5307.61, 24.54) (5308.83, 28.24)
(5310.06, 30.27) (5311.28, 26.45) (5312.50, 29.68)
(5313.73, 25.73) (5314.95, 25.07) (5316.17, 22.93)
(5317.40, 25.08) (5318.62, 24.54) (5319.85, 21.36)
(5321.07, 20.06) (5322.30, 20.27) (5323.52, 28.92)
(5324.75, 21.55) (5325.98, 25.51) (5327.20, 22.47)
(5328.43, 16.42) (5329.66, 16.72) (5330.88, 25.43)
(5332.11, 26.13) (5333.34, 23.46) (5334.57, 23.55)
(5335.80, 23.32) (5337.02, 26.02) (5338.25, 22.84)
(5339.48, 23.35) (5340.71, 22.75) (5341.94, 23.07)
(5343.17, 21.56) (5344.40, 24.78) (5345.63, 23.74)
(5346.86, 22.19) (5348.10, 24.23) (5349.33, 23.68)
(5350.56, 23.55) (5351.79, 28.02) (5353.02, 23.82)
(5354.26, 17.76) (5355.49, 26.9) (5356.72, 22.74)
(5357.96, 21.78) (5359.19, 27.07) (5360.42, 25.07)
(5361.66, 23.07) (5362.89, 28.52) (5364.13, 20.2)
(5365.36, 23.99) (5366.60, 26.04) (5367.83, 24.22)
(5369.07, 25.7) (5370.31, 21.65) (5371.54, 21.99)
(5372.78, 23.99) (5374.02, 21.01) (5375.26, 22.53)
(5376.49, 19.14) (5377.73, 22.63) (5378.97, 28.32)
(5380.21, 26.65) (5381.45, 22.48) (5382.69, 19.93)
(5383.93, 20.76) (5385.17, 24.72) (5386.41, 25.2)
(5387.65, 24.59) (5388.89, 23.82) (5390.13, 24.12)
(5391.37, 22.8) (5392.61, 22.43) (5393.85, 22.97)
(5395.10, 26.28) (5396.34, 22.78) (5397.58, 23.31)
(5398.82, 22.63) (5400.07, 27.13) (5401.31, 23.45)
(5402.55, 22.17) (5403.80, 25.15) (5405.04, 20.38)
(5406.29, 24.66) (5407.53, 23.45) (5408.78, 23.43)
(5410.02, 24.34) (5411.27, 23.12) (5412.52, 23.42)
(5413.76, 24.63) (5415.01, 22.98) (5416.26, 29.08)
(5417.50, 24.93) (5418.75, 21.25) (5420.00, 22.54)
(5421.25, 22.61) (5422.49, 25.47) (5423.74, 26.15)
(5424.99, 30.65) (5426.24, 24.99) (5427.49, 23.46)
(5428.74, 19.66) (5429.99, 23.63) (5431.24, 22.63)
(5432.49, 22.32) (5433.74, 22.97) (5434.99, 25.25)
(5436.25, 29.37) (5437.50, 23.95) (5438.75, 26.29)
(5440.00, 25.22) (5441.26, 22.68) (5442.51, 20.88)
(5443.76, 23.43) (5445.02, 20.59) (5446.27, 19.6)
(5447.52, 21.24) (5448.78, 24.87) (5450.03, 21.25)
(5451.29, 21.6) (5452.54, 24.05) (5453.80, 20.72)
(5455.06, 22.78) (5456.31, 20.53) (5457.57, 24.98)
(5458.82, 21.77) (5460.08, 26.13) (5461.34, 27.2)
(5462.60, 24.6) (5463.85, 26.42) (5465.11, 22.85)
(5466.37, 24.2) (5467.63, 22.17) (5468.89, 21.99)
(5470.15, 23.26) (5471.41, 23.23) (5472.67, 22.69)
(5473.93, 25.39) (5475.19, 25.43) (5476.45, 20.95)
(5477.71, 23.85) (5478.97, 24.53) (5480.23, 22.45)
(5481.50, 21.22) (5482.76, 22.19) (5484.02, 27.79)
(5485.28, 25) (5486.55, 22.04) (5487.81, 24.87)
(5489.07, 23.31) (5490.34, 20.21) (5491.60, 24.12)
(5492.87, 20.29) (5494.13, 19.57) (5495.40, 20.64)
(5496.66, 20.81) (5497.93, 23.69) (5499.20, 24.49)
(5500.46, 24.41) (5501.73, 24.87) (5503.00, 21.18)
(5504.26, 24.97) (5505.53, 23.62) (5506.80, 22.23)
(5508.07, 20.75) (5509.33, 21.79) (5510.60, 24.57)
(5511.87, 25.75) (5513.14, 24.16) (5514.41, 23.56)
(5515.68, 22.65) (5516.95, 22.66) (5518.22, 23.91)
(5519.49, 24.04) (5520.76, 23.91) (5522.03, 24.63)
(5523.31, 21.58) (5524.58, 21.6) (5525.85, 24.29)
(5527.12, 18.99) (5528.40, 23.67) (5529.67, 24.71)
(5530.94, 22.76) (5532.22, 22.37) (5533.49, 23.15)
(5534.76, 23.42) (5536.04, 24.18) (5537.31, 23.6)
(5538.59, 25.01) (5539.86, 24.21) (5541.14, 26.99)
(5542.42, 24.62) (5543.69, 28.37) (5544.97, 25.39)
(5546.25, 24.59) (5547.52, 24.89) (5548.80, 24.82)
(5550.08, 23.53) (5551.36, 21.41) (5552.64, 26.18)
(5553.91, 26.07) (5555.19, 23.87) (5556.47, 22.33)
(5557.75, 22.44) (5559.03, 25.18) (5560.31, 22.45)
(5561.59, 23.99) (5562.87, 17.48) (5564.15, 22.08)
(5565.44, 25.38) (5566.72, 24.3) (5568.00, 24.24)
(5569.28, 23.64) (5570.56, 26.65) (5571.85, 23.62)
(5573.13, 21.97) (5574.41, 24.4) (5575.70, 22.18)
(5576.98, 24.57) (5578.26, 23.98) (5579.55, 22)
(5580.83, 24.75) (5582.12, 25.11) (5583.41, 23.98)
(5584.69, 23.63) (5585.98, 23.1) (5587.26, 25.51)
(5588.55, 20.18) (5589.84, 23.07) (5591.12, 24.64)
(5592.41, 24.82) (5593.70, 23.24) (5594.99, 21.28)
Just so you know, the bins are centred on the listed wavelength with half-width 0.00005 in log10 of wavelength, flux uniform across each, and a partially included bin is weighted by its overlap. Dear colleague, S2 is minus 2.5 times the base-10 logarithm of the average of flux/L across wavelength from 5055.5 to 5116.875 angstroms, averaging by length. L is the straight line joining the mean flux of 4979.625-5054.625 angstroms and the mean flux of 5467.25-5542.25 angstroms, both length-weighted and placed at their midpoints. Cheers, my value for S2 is 0.108 mag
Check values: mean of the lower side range 28.2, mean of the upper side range 23.2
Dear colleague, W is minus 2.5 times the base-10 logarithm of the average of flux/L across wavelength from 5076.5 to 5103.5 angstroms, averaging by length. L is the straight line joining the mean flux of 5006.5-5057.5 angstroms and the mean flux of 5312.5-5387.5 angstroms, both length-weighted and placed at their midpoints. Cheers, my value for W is 0.11 mag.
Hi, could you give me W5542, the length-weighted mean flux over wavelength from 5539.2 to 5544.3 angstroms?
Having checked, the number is 26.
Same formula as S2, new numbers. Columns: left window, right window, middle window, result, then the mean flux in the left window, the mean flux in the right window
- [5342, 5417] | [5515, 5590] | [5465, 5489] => 0.01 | 23.7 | 23.7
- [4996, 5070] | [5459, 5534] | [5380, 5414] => 0.04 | 28.3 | 23.3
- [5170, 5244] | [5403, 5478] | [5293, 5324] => -0.04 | 23.5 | 23.6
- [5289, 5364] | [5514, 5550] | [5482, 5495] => 0.05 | 24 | 23.9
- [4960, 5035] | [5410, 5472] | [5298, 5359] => 0.05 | 28.5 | 23.7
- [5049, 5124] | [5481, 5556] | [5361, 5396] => 0.02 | 25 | 23.5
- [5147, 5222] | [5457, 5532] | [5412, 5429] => -0.05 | 23.6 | 23.3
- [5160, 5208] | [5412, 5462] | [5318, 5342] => 0.04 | 23.6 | 23.7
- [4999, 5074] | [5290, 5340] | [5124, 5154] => 0.13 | 28.4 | 24.2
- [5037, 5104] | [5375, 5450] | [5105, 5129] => 0.05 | 25.1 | 23.7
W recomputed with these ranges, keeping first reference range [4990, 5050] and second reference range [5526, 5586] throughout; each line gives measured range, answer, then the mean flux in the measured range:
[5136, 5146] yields 0.09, 25.6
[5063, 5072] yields 0.12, 25.5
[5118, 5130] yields 0.18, 23.6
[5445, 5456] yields 0.14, 21.9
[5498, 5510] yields 0.05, 23.2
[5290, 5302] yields 0.07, 24.7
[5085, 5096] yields 0.11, 25.4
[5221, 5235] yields 0.17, 23.1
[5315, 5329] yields 0.15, 22.8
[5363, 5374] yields 0.09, 23.6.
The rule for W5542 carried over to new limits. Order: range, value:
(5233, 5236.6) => 25.3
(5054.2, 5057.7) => 26.7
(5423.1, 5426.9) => 27.2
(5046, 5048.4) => 25.6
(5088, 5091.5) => 23.5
